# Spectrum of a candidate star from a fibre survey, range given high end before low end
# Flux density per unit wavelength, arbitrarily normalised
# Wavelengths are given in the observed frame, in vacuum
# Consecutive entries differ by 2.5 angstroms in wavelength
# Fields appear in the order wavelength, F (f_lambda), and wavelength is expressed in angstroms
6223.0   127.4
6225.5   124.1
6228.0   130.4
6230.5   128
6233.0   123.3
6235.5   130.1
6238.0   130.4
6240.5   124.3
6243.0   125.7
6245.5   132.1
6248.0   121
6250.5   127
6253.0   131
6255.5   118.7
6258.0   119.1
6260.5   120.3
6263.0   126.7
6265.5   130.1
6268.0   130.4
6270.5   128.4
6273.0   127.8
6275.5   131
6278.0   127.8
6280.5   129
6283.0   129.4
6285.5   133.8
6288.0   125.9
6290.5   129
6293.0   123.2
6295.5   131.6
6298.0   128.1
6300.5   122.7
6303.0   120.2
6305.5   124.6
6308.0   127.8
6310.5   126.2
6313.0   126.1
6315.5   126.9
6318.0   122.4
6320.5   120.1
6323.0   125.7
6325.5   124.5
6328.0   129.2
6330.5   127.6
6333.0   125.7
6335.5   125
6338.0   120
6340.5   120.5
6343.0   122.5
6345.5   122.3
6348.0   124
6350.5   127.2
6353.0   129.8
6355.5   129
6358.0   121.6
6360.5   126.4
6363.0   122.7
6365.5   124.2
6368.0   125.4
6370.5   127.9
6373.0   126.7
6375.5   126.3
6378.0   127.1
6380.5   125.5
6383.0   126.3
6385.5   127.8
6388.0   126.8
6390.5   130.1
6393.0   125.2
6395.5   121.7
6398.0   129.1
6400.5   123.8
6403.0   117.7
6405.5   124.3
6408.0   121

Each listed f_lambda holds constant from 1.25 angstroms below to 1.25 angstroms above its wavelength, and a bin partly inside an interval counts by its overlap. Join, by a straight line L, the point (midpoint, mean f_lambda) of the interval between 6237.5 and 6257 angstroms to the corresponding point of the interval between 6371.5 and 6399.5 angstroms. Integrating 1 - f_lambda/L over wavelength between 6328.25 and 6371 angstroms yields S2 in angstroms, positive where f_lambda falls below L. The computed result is 0.5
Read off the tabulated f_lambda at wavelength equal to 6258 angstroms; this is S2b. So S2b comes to 119.1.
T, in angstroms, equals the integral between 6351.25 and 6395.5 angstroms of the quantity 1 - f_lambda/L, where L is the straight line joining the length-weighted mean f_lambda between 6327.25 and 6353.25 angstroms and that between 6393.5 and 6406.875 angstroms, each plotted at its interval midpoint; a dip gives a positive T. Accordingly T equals -0.8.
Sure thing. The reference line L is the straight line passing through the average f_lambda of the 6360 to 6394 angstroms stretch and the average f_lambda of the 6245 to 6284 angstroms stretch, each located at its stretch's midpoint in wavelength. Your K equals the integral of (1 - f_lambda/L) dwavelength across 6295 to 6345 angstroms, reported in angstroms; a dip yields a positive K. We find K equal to 0.7 angstroms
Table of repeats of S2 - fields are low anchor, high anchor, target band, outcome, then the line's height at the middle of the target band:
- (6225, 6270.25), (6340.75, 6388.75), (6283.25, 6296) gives -0.25 angstroms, 126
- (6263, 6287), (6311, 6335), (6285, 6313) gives 0.23 angstroms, 127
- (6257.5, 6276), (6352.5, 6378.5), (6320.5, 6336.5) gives 0.06 angstroms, 126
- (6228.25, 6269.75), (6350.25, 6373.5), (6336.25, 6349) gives 0.42 angstroms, 126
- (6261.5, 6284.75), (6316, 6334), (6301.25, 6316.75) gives 0.13 angstroms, 126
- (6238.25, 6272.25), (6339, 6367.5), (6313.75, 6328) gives 0.06 angstroms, 125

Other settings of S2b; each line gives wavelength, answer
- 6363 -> 122.7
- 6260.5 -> 120.3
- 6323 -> 125.7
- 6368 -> 125.4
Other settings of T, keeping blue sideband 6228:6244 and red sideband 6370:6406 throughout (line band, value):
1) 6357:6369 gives 0.18 angstroms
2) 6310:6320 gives 0.12 angstroms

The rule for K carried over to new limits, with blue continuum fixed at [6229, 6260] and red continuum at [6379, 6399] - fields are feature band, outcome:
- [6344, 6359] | 0.08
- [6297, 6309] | 0.15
